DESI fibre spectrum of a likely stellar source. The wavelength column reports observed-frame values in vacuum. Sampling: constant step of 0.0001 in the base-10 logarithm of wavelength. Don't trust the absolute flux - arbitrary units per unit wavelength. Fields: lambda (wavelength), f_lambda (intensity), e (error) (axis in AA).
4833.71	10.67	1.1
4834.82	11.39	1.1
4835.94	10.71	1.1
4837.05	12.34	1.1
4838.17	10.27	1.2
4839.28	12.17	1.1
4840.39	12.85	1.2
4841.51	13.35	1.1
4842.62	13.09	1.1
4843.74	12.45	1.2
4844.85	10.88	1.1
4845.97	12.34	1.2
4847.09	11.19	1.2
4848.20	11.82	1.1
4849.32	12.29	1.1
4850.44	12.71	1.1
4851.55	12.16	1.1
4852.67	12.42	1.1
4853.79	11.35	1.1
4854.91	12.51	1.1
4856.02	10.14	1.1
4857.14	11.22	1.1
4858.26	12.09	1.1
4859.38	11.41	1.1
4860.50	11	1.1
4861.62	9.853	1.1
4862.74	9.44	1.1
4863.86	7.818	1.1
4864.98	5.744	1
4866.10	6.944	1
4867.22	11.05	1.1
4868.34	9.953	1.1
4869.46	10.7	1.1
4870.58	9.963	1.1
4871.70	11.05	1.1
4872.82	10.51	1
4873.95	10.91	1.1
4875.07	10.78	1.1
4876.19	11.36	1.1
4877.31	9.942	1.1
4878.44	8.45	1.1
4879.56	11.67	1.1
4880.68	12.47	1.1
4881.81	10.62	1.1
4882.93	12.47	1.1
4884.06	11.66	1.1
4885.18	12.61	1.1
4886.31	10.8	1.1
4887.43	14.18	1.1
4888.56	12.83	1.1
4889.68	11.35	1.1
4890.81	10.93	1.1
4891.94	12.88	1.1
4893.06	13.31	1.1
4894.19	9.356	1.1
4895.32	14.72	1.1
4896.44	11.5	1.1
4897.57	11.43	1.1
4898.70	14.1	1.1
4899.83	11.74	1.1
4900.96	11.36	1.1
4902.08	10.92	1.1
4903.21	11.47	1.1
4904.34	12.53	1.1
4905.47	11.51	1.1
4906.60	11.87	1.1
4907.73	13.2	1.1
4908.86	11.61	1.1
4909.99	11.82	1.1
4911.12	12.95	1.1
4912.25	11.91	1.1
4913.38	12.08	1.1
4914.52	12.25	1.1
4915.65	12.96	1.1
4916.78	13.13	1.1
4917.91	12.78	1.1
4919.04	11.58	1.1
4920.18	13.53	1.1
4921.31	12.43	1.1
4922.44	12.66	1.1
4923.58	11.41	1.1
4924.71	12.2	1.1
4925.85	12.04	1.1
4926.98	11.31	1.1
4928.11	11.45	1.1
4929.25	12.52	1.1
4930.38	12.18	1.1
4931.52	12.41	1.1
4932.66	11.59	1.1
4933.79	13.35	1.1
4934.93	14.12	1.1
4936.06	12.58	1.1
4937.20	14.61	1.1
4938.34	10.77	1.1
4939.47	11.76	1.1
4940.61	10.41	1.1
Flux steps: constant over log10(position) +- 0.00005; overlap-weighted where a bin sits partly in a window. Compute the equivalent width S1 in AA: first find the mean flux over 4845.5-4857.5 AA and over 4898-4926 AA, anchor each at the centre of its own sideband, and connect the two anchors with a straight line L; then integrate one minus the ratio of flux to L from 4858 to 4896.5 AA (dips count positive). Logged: 3.5 AA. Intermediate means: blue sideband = 11.8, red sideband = 12.2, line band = 10.9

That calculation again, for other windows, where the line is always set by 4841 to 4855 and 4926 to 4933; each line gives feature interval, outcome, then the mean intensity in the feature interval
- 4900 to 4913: 0.1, 11.9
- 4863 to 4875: 2.6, 9.52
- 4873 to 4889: 0.8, 11.4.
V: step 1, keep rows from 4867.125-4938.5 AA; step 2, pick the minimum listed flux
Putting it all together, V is 8.45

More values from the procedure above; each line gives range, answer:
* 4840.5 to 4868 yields 5.744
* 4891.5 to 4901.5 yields 9.356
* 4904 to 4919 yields 11.51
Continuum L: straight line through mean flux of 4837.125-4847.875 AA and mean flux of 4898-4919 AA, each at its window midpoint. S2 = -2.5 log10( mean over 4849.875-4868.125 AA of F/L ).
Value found 0.16 mag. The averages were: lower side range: 12.1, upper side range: 12.2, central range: 10.5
